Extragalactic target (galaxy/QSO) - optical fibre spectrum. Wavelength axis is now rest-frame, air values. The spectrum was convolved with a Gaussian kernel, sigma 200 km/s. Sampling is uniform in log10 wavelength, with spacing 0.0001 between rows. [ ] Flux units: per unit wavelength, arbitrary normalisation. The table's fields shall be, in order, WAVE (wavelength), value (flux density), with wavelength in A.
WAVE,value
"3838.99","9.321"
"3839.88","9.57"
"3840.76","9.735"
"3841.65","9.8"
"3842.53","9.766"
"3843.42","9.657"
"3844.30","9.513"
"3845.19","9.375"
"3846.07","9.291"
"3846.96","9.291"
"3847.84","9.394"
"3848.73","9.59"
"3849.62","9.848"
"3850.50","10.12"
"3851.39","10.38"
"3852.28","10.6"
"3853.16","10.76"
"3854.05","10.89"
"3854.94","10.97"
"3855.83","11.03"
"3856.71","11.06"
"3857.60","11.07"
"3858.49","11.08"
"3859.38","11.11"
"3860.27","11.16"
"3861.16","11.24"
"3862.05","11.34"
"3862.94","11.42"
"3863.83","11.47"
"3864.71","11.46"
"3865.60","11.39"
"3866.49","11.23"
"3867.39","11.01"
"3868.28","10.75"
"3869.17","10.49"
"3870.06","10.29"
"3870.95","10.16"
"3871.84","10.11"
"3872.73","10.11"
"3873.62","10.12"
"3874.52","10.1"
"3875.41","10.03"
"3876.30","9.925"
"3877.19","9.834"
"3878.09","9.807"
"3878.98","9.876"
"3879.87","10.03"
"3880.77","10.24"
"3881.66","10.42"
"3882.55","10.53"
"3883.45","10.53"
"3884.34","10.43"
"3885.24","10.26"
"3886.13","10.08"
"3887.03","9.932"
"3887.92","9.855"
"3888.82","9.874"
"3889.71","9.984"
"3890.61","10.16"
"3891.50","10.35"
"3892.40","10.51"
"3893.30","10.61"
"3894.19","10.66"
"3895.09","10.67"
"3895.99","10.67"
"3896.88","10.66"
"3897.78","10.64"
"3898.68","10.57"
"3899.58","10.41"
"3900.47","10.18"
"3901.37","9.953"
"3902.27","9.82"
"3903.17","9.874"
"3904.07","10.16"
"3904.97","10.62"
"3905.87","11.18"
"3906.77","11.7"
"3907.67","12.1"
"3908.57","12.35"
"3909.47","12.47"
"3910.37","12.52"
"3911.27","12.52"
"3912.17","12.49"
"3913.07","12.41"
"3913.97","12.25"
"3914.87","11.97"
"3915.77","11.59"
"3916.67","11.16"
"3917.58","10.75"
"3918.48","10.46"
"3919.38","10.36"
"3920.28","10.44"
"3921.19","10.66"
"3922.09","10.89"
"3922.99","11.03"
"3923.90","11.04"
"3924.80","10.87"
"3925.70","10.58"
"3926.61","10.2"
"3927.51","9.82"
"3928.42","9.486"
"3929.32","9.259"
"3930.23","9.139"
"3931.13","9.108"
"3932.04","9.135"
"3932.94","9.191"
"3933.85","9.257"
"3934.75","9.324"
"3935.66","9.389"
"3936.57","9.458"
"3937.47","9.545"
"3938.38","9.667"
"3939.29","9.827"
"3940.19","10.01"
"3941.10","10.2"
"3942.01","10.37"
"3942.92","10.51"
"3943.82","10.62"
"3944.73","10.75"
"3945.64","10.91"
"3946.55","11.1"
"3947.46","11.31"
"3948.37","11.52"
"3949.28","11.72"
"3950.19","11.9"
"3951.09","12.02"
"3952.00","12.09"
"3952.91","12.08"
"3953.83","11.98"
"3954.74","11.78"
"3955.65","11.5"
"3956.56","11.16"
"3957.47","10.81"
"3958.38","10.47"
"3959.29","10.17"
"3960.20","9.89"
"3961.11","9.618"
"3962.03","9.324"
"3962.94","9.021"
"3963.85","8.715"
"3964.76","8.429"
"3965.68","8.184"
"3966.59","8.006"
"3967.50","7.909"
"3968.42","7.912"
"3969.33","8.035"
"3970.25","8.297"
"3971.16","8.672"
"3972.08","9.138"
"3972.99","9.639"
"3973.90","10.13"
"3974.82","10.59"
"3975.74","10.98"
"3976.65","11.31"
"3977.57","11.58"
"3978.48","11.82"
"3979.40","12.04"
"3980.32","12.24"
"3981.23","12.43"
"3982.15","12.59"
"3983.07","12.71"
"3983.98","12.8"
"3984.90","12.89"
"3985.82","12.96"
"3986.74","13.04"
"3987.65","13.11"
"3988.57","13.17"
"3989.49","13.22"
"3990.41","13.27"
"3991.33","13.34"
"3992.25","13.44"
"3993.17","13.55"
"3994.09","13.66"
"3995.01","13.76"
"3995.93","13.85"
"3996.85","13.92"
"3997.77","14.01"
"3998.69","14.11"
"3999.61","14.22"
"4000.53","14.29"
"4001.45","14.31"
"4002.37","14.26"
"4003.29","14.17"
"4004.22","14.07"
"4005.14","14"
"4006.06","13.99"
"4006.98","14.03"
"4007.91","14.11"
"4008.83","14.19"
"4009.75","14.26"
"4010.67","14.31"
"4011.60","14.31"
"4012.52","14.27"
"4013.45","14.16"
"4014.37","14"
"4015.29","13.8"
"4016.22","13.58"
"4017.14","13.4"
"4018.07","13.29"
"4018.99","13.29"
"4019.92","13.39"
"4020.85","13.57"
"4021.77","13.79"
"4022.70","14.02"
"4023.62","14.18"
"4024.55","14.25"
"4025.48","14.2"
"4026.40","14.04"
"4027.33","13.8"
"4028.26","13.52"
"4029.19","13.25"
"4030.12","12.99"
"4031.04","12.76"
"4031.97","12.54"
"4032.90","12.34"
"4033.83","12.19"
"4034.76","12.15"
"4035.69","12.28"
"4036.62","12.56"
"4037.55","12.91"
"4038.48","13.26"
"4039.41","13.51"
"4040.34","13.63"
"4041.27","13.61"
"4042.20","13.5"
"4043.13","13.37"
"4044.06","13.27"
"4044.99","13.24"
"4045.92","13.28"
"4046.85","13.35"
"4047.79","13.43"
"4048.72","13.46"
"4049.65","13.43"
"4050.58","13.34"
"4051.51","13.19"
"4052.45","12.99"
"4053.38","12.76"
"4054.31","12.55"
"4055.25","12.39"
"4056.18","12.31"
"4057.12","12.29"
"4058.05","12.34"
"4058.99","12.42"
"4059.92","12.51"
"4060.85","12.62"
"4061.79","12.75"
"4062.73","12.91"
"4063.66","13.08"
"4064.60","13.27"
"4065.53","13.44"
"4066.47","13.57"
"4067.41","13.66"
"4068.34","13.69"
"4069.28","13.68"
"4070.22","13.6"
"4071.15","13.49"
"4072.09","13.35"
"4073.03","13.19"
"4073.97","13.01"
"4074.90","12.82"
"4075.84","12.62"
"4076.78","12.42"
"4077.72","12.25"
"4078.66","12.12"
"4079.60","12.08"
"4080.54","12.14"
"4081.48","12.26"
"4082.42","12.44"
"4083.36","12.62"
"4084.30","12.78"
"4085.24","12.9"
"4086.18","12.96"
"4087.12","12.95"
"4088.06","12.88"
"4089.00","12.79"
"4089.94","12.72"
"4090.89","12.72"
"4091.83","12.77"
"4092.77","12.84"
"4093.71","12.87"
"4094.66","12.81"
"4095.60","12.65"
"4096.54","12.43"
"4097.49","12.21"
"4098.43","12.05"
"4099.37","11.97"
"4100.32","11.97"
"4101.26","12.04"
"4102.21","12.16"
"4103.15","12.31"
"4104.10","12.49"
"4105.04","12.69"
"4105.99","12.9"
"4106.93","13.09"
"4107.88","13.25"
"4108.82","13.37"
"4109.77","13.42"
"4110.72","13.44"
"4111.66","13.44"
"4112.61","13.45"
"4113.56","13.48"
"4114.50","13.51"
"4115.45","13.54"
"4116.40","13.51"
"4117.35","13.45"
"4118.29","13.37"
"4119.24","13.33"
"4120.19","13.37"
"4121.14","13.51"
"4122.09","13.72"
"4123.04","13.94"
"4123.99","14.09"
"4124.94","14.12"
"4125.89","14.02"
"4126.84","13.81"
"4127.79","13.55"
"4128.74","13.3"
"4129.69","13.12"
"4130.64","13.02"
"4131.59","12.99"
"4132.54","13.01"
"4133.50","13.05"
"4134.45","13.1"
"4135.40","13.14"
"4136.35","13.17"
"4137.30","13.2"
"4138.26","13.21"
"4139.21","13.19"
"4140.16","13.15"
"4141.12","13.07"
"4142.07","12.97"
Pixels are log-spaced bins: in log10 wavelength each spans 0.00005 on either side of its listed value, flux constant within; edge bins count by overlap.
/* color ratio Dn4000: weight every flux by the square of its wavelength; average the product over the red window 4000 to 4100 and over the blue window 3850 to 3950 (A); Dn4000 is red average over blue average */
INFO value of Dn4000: 1.3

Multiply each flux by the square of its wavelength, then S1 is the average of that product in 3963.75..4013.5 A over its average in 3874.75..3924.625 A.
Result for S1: 1.20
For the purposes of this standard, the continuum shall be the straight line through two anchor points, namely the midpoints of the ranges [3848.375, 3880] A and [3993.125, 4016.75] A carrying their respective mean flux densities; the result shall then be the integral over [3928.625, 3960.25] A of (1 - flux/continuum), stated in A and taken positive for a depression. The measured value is 5.3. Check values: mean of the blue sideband 10.6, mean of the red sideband 14.1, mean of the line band 10.5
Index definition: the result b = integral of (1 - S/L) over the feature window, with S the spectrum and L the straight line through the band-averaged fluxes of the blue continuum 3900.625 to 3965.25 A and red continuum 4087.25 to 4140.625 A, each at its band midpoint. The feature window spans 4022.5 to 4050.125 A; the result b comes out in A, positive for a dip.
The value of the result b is -2.8 A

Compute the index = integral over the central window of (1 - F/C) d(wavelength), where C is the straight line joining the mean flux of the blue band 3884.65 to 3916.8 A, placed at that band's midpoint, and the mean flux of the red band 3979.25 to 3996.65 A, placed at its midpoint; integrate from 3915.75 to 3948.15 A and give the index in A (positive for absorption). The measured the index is 4.1 A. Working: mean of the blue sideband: 10.9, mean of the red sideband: 13.1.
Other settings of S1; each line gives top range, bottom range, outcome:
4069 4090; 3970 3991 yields 1.14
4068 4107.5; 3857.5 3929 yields 1.30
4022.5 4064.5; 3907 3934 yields 1.28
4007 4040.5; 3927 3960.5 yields 1.34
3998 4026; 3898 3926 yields 1.32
